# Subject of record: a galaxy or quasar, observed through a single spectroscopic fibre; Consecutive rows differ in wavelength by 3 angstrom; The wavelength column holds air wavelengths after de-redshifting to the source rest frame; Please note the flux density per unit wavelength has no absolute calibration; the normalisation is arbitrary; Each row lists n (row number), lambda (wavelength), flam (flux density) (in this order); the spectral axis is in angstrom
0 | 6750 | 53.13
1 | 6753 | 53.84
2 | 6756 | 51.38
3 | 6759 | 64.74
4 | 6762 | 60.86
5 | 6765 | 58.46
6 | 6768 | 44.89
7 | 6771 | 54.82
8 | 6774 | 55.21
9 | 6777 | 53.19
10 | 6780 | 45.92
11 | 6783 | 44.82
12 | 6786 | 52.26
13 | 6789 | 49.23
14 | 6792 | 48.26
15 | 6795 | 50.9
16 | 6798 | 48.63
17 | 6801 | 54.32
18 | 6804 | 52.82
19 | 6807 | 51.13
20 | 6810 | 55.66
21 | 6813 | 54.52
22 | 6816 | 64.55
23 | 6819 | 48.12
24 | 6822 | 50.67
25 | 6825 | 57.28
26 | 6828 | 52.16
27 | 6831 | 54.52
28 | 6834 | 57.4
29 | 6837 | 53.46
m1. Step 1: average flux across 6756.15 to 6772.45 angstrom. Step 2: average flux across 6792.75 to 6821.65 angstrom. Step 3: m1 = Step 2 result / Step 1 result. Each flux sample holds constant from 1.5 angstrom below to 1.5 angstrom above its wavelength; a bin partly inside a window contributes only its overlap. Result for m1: 0.94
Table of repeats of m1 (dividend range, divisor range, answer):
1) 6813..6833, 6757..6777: 0.97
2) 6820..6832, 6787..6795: 1.08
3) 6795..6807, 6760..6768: 0.90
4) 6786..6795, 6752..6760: 0.88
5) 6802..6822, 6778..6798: 1.11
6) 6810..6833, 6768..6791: 1.09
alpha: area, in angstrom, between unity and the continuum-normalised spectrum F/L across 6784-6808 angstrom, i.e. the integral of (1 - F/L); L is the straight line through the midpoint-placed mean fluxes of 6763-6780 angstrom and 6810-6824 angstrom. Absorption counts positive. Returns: 1.4 angstrom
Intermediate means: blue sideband 52.9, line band 50.8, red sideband 54.7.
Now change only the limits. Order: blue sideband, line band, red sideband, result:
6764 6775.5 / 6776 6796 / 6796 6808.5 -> 1.3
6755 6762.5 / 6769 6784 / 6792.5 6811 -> 1.5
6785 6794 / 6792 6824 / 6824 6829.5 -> -0.5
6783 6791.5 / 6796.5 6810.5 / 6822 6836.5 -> -0.2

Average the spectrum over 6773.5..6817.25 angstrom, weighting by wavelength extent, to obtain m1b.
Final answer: 52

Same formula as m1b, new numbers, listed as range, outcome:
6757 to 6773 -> 56.5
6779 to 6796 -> 48.6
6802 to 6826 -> 54.3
